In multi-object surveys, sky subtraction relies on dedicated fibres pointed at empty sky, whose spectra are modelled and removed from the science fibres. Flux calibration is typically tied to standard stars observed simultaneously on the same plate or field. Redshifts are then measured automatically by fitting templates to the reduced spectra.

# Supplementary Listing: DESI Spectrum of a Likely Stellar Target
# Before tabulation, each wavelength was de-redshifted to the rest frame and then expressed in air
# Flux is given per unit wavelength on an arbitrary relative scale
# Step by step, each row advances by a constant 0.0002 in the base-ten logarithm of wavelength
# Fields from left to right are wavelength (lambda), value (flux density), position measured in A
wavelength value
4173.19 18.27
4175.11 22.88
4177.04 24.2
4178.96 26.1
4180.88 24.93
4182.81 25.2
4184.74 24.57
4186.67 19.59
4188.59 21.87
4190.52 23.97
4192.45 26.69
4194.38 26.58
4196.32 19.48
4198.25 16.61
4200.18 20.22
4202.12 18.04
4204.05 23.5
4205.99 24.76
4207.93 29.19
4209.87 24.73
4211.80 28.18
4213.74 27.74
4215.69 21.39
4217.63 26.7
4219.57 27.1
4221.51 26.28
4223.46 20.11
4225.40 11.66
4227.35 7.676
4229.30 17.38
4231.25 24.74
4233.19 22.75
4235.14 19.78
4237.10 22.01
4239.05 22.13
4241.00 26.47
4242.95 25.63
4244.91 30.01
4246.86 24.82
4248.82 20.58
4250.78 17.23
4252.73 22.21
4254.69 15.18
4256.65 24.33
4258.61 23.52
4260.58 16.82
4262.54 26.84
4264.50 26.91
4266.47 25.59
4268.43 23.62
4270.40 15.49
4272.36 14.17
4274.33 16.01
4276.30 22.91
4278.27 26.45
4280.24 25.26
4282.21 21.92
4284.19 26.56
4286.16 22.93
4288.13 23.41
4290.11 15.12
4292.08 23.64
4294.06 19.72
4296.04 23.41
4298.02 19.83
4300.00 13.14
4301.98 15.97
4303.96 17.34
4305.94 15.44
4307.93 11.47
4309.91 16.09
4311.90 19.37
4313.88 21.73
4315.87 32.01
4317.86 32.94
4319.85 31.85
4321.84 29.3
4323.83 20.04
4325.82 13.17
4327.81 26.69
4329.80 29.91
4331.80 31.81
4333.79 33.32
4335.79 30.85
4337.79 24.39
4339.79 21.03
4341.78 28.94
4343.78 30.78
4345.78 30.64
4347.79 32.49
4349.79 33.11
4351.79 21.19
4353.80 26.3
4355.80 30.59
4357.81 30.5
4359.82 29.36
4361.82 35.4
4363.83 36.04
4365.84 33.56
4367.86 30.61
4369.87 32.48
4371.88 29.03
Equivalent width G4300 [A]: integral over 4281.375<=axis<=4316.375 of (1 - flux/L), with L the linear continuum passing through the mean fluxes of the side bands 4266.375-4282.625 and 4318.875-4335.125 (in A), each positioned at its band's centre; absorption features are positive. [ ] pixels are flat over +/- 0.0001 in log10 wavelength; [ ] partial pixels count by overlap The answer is 5.81 A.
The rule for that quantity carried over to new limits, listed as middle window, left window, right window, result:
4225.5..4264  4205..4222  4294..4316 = 3.2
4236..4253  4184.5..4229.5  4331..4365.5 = 0.6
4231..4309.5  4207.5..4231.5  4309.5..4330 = 7.8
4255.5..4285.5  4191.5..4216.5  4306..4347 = 2.8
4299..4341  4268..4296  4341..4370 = 4.9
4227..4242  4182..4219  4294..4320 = 1.1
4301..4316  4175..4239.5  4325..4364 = 5.1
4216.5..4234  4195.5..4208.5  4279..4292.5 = 1.1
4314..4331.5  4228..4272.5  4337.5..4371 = 0.4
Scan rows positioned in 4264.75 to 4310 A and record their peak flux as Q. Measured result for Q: 26.56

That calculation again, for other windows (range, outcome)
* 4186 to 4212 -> 29.19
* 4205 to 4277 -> 30.01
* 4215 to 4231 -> 27.1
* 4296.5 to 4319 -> 32.94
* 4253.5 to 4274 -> 26.91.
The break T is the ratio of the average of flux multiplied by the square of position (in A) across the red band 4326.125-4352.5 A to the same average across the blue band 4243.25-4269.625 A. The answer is 1.29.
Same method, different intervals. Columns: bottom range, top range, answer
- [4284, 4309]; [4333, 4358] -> 1.56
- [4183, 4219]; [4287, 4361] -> 1.10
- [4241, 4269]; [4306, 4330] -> 1.03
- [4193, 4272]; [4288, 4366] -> 1.19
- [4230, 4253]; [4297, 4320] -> 0.90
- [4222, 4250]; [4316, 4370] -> 1.45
